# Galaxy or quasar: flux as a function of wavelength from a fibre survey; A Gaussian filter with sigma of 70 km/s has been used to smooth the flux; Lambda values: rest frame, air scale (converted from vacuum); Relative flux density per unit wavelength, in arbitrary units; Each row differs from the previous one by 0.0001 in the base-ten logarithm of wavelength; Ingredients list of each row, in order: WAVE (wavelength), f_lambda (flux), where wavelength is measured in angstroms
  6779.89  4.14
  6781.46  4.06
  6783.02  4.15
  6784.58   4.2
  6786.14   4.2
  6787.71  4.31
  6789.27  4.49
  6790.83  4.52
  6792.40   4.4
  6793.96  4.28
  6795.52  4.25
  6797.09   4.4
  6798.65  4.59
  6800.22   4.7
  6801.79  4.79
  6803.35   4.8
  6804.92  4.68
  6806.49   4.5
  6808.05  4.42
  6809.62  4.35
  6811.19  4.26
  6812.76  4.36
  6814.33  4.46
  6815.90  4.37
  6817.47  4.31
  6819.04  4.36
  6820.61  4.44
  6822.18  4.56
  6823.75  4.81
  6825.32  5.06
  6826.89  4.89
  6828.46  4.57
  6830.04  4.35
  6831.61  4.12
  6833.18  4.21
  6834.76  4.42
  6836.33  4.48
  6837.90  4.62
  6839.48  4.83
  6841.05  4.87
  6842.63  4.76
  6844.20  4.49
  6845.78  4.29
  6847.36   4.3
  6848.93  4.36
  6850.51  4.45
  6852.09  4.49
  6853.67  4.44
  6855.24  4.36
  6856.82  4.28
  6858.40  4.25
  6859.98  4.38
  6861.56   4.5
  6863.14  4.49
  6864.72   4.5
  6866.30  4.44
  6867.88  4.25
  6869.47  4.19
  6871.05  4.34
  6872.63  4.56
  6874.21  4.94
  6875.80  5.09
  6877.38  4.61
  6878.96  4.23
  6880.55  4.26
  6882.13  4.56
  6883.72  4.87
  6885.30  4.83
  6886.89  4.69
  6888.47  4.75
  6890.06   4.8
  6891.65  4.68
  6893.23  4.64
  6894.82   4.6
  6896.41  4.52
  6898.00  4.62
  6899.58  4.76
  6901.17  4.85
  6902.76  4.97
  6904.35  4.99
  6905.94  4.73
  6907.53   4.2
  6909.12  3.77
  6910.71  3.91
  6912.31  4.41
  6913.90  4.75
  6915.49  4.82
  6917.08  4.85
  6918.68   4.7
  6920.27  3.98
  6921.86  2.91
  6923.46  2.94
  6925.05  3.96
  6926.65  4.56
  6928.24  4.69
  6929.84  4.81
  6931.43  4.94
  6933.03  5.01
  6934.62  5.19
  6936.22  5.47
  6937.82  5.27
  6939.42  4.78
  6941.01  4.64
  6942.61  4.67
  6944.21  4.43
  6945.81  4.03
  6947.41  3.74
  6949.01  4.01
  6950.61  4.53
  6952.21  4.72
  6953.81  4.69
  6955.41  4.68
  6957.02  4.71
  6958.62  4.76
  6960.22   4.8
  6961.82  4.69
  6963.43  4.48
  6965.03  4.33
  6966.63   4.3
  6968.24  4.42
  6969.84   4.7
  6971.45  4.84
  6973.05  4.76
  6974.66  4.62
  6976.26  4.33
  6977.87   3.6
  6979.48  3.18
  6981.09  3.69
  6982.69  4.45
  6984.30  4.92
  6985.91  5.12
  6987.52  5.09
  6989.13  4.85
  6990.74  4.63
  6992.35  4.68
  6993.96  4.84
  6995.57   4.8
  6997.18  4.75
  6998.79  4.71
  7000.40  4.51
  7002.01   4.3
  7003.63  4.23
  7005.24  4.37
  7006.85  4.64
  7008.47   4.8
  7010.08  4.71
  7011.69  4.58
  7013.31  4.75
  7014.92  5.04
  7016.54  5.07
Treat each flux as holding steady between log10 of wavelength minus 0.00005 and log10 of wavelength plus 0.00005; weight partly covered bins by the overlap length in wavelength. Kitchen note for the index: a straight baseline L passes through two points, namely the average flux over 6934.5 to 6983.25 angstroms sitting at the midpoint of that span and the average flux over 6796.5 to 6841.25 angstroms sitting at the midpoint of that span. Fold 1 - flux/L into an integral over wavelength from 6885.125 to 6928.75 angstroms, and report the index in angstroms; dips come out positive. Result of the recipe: 0.5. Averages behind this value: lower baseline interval 4.53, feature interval 4.45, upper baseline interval 4.49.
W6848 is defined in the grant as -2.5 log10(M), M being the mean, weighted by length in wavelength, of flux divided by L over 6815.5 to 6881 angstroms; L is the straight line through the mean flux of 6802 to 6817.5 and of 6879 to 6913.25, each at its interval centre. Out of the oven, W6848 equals 0.01 mag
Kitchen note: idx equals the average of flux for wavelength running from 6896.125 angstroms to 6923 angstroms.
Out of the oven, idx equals 4.43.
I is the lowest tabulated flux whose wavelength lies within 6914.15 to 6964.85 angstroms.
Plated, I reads 2.91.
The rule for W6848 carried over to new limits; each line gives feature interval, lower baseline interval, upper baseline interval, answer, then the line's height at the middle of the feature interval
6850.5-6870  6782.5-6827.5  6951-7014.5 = 0.030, 4.51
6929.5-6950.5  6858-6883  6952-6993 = -0.039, 4.52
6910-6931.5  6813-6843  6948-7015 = 0.066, 4.55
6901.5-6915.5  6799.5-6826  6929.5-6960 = 0.036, 4.65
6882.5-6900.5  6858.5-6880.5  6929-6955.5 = -0.037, 4.54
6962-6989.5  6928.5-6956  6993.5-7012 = 0.045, 4.64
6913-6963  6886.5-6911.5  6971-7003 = 0.006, 4.56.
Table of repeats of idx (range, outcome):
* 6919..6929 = 3.88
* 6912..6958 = 4.52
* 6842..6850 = 4.44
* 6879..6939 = 4.57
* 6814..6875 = 4.48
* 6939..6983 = 4.41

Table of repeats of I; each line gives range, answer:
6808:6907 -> 4.12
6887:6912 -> 3.77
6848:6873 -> 4.19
